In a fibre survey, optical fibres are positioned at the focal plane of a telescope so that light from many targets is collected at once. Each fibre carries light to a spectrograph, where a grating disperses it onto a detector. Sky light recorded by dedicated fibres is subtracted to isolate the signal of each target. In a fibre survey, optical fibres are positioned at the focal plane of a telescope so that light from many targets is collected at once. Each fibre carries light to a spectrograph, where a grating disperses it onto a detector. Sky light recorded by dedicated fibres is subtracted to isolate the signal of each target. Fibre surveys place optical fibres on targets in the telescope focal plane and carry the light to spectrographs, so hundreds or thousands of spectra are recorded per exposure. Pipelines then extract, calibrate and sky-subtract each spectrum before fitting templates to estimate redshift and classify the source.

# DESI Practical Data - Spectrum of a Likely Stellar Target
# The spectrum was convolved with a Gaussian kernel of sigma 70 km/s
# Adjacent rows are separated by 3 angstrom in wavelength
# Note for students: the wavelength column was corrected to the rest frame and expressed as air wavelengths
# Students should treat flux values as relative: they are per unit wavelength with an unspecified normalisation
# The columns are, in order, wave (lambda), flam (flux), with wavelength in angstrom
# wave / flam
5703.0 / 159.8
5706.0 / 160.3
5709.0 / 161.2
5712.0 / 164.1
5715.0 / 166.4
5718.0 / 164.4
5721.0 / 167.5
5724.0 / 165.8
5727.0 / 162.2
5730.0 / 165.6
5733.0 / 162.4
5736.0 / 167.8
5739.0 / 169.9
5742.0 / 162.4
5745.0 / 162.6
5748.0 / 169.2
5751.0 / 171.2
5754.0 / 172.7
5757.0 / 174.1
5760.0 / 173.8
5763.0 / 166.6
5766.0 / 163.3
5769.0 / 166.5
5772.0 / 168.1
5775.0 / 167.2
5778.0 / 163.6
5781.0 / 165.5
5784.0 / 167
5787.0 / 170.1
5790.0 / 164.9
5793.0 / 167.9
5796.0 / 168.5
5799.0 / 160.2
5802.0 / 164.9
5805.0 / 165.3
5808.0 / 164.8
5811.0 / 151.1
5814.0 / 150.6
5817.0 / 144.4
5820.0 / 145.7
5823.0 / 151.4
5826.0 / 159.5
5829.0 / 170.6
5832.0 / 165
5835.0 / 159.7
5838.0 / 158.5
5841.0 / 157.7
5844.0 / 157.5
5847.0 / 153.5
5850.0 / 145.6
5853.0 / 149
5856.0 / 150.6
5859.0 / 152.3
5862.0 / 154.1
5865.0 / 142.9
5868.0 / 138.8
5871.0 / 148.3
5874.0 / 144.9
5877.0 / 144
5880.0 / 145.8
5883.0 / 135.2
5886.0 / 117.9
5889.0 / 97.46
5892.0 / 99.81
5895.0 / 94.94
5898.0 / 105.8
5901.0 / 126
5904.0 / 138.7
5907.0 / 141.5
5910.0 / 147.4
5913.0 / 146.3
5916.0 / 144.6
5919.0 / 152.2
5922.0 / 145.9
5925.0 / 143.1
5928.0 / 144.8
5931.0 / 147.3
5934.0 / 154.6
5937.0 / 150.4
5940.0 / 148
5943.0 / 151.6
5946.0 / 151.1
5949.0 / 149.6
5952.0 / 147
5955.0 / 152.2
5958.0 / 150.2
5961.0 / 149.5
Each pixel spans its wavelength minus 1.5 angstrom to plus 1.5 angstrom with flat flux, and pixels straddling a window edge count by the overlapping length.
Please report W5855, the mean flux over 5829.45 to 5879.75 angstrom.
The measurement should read 152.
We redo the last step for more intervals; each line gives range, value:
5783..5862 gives 158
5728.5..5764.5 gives 168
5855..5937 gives 137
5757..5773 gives 168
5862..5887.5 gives 141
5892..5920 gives 131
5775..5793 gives 166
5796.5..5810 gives 164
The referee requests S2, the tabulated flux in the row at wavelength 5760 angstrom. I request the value 173.8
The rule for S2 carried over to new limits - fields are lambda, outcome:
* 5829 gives 170.6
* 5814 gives 150.6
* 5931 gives 147.3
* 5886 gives 117.9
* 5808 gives 164.8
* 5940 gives 148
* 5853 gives 149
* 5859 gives 152.3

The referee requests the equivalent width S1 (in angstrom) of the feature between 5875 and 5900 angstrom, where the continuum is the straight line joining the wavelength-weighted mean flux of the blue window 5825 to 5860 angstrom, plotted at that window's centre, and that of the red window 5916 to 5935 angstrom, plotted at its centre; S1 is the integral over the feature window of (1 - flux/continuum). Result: 5.5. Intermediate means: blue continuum 157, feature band 118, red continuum 148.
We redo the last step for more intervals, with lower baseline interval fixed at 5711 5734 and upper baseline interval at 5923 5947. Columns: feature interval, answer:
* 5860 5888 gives 2.31 angstrom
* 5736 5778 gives -1.51 angstrom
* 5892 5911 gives 3.53 angstrom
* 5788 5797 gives -0.43 angstrom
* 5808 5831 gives 0.46 angstrom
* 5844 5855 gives 0.33 angstrom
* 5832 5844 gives -0.24 angstrom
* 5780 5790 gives -0.44 angstrom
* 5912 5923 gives 0.20 angstrom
